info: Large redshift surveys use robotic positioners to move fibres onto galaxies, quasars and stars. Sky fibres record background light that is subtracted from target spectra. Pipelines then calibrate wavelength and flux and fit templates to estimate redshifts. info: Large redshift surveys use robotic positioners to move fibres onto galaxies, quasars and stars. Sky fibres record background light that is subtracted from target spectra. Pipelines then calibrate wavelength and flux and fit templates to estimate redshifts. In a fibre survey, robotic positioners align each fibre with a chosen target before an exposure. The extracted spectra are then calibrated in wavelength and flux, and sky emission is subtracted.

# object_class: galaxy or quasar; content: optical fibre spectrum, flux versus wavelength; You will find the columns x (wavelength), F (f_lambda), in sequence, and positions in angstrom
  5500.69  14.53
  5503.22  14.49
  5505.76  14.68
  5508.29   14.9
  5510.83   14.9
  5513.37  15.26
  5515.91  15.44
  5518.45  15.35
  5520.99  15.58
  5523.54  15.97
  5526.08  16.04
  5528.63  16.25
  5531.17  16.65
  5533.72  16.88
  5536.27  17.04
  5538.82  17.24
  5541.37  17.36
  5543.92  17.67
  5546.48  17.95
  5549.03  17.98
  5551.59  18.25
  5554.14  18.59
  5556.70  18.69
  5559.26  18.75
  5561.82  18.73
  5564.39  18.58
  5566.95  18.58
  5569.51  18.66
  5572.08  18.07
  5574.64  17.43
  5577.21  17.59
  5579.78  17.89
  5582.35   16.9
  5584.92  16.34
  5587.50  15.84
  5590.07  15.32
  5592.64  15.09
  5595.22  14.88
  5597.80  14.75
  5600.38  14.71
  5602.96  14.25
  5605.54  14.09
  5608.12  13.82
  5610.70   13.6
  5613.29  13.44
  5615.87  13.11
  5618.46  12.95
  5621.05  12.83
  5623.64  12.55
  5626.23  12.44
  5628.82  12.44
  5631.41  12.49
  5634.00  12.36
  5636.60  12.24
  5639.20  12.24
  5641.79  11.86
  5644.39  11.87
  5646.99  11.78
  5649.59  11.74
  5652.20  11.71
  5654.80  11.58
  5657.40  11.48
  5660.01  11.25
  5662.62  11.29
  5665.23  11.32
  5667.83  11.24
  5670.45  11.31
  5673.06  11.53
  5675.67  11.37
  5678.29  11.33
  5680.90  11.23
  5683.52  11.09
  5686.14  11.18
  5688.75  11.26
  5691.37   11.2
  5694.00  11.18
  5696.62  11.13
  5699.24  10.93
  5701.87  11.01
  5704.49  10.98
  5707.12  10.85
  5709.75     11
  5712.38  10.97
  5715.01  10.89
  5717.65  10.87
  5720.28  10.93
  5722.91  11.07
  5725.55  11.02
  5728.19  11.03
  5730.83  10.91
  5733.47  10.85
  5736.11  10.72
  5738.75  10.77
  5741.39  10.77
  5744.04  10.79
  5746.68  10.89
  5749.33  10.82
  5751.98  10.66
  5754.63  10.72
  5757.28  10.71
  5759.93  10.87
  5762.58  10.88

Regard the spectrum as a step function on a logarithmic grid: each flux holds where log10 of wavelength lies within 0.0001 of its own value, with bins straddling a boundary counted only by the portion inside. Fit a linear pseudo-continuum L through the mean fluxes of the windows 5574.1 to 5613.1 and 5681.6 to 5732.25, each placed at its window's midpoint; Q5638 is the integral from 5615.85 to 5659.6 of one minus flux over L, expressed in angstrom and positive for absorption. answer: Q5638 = 4.88 angstrom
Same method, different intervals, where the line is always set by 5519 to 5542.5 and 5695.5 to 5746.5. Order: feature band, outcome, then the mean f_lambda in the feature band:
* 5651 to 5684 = 2.96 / 11.4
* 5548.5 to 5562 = -2.32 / 18.5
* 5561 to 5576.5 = -2.92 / 18.3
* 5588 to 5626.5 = 0.94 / 13.9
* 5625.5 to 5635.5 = 0.85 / 12.4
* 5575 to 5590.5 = -1.83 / 16.8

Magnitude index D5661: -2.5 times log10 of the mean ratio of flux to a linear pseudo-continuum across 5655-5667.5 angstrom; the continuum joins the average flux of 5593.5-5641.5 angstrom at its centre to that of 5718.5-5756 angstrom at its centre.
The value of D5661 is 0.09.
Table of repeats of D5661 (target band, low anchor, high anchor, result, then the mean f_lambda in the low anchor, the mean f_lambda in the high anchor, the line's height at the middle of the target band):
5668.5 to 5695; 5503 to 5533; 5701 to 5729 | 0.044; 15.5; 11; 11.7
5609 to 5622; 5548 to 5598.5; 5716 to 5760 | 0.187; 17.4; 10.8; 15.7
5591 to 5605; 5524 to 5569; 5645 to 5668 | 0.007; 17.7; 11.5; 14.8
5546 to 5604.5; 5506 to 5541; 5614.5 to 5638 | -0.194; 16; 12.6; 14.3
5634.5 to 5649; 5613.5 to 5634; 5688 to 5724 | 0.030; 12.7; 11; 12.3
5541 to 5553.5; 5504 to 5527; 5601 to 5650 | -0.224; 15.3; 12.8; 14.6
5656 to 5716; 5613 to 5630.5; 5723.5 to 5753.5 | 0.051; 12.8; 10.8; 11.7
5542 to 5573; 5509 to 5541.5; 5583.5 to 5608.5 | -0.179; 16.1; 15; 15.6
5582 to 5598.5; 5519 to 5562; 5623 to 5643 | -0.064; 17.3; 12.3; 14.6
